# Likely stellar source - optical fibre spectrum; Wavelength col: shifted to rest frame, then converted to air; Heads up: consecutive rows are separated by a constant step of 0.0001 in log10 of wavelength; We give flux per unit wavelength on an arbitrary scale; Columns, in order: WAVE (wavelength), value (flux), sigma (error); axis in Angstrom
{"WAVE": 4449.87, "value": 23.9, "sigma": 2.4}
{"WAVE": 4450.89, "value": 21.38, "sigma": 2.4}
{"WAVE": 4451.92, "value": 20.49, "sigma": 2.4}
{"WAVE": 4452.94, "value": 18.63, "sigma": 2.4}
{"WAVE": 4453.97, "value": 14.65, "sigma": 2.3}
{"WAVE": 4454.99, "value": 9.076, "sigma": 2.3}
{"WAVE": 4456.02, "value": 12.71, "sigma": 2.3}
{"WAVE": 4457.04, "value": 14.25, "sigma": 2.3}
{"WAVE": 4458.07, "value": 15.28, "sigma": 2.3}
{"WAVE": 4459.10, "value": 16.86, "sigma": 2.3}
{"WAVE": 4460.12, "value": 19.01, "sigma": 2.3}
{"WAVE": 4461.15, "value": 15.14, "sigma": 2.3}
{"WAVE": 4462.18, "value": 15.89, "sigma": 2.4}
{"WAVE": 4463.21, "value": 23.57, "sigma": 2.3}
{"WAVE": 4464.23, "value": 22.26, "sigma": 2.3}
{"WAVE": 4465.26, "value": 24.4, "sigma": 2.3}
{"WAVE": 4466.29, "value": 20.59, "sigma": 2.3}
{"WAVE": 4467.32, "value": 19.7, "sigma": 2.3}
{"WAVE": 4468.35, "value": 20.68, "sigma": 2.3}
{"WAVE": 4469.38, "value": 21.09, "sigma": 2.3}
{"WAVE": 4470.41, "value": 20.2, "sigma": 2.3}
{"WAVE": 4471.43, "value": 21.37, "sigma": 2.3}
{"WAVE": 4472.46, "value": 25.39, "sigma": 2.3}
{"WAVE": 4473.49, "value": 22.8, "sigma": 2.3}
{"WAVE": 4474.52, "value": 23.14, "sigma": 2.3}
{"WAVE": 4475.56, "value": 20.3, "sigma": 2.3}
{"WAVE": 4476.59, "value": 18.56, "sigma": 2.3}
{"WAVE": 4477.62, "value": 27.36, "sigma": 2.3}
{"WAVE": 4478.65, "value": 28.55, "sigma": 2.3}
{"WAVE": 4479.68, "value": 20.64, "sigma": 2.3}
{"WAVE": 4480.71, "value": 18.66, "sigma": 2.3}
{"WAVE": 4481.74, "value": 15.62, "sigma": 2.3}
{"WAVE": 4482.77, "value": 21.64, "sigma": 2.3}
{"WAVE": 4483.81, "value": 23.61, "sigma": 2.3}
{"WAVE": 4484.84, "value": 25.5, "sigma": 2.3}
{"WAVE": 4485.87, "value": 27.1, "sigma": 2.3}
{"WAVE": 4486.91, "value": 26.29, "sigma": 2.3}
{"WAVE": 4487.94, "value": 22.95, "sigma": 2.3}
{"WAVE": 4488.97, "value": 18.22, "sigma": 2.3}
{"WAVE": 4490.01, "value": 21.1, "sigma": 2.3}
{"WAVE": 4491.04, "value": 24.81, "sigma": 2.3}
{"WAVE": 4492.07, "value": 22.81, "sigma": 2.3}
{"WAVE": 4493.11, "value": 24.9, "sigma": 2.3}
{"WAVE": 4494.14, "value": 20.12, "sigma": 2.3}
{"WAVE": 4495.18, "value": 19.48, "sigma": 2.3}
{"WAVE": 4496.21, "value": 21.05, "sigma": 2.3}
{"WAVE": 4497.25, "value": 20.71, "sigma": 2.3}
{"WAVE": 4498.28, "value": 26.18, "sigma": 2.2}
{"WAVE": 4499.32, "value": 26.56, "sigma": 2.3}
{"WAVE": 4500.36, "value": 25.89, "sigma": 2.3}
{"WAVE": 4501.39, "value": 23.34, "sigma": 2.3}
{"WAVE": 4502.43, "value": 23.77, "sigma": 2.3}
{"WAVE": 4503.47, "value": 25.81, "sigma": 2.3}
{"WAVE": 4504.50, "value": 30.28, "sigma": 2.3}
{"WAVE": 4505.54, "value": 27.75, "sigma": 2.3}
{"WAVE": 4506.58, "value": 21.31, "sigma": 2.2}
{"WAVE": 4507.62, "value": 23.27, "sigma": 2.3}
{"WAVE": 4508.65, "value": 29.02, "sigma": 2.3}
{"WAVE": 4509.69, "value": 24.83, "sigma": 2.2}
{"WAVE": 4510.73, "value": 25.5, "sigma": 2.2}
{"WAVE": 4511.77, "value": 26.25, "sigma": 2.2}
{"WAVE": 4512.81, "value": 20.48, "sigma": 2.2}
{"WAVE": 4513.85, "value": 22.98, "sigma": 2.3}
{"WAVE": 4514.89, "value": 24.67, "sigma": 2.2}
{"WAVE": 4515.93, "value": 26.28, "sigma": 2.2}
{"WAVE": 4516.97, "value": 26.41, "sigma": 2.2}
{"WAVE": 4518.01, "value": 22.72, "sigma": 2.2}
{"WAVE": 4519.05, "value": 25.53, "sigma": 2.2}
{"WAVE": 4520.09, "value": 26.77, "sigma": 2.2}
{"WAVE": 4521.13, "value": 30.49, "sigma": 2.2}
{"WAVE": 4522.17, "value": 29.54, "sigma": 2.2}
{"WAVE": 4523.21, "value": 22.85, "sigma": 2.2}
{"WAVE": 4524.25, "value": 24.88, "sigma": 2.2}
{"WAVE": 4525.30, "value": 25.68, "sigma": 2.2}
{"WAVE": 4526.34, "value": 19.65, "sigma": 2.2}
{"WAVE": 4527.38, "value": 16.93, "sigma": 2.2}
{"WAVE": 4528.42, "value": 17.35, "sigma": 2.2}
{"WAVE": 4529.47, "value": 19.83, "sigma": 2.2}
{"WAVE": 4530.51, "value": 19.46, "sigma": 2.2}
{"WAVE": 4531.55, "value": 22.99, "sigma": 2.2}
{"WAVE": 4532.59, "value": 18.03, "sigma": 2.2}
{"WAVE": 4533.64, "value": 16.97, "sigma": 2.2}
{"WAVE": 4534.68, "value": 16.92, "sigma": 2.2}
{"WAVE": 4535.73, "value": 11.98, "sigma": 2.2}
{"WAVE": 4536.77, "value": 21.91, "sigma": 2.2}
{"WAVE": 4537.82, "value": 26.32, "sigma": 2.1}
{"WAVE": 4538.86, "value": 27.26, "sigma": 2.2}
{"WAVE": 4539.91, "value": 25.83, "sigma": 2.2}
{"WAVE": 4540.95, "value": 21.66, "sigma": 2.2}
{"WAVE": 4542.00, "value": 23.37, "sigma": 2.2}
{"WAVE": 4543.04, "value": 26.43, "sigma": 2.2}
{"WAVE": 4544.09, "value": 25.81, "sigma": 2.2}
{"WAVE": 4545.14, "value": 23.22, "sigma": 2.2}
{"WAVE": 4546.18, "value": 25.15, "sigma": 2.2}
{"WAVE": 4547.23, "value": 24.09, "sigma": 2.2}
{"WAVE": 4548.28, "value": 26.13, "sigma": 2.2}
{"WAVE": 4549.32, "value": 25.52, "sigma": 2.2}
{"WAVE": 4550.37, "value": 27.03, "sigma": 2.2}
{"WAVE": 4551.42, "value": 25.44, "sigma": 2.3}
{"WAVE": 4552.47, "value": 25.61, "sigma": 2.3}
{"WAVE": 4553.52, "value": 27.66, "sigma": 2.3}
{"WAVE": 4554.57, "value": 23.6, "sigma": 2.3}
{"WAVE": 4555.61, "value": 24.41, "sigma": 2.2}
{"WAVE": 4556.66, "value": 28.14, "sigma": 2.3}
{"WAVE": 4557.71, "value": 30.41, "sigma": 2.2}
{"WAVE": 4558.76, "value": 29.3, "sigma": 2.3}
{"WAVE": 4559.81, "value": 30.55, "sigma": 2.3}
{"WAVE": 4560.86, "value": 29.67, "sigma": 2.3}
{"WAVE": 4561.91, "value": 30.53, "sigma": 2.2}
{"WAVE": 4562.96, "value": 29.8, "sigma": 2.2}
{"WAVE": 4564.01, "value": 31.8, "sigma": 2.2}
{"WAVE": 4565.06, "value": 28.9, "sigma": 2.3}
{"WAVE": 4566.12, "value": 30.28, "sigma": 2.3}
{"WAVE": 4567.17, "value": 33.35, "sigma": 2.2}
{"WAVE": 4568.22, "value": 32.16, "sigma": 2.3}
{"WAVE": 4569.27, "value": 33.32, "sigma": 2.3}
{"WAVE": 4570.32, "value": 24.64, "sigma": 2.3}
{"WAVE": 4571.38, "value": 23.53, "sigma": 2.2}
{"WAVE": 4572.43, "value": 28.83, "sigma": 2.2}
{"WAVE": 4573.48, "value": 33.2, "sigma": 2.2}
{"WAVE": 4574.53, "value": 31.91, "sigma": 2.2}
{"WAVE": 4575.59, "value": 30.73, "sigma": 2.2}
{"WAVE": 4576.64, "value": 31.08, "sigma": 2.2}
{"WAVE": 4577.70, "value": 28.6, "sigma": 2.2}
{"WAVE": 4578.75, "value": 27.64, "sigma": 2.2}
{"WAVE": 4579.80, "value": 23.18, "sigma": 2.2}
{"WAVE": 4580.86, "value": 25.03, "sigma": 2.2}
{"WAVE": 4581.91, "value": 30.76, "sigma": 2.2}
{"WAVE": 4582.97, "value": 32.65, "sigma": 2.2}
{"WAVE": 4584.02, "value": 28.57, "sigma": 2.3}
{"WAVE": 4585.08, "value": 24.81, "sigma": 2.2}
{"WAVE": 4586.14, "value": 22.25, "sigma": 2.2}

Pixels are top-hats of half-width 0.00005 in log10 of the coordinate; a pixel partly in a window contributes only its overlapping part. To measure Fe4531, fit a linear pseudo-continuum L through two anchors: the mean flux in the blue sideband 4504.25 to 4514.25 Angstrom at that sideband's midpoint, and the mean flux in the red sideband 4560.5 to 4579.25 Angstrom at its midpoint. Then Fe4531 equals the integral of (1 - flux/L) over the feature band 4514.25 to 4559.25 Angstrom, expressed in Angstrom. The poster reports 5.5 Angstrom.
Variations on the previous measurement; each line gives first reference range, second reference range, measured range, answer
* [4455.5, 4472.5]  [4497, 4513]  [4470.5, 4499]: -0.5 Angstrom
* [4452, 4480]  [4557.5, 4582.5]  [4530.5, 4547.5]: 2.8 Angstrom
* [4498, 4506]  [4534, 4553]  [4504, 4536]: 2.5 Angstrom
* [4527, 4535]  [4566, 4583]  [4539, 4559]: -2.3 Angstrom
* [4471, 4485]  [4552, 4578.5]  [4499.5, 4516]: -0.3 Angstrom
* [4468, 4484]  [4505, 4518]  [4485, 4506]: -0.4 Angstrom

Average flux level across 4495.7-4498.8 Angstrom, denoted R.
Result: 22.6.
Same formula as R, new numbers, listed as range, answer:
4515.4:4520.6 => 25.5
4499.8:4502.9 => 24.4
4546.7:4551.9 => 25.6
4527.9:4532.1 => 19.9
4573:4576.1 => 31.9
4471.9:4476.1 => 22.8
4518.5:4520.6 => 26.1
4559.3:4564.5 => 30.5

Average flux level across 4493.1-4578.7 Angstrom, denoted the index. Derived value 25.4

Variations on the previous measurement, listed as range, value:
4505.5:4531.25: 23.9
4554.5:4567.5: 29.4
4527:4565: 24.5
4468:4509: 23.2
